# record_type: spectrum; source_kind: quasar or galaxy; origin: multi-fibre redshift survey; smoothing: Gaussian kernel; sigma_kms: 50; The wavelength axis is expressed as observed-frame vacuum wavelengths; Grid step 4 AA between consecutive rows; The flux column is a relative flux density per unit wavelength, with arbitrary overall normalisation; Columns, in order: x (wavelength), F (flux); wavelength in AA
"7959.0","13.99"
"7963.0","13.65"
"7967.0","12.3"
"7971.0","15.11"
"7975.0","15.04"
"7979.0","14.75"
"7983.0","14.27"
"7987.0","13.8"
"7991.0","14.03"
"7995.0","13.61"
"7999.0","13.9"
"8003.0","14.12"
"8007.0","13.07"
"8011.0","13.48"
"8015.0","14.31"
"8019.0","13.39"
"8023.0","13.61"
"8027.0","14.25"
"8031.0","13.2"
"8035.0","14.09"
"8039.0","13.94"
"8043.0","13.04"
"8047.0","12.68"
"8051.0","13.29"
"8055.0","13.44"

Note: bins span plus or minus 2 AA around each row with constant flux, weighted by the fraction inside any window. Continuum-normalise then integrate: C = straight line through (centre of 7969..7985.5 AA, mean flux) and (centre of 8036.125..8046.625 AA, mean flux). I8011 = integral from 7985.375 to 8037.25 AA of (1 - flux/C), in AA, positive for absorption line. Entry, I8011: 1.0 AA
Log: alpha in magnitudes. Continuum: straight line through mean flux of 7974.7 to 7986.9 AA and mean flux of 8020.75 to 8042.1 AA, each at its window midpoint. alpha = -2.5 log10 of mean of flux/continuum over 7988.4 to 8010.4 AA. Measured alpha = 0.04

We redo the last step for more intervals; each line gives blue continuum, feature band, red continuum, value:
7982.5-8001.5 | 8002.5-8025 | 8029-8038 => 0.01 mag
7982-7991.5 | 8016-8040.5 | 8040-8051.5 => -0.03 mag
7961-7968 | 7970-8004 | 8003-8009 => -0.08 mag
